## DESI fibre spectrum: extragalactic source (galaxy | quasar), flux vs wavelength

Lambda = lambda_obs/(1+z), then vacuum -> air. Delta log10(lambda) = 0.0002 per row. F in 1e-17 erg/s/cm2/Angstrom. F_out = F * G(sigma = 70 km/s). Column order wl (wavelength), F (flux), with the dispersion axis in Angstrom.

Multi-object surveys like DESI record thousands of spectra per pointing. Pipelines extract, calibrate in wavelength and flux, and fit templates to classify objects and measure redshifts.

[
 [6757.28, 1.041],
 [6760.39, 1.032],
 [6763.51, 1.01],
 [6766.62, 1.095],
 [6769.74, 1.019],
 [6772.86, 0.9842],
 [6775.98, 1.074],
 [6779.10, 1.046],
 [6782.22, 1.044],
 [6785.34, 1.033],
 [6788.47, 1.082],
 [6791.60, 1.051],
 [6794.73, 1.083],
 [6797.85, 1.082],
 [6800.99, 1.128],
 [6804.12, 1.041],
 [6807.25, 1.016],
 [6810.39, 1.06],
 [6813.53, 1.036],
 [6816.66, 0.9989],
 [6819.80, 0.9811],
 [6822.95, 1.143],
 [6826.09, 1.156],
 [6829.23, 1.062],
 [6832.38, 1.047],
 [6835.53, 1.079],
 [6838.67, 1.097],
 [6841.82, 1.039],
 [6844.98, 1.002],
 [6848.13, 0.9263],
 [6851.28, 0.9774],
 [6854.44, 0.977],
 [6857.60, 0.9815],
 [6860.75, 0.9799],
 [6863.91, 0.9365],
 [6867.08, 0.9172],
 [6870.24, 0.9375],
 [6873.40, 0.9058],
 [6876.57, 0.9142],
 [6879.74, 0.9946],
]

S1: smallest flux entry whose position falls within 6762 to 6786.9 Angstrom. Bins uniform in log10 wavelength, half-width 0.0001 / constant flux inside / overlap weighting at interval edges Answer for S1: 0.9842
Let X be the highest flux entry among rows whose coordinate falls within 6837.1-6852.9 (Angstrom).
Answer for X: 1.097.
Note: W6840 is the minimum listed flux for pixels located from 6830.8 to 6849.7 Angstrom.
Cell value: 0.9263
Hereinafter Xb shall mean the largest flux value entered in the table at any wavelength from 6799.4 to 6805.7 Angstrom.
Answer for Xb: 1.128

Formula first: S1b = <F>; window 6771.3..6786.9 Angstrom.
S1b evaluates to 1.04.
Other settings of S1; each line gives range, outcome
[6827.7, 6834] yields 1.047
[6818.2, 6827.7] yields 0.9811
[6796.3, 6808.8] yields 1.016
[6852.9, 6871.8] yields 0.9172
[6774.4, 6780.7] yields 1.046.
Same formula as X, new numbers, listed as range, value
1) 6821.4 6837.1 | 1.156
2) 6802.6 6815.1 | 1.06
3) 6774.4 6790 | 1.082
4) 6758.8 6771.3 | 1.095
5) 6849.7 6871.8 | 0.9815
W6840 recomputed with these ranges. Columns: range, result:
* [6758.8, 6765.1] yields 1.01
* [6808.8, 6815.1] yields 1.036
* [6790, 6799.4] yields 1.051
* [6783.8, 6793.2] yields 1.033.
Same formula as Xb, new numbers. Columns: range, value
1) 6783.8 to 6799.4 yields 1.083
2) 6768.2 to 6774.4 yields 1.019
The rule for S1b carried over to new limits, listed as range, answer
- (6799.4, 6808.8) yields 1.06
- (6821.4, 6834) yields 1.1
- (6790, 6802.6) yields 1.09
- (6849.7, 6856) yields 0.977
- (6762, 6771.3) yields 1.04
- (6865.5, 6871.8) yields 0.928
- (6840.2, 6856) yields 0.984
